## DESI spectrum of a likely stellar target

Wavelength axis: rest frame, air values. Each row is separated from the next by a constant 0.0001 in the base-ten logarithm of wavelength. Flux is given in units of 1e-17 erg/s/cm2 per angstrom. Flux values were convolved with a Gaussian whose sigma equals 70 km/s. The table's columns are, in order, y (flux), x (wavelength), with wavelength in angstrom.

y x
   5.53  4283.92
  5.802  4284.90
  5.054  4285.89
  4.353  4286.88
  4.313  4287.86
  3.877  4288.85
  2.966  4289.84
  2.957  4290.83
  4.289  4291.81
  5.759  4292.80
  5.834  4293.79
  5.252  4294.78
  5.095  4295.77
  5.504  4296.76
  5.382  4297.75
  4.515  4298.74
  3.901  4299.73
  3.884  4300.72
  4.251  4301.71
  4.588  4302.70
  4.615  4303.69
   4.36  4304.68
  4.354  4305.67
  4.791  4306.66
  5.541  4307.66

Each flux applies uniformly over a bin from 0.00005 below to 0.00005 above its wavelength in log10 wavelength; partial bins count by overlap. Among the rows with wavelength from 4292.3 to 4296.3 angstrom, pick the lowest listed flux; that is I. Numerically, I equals 5.095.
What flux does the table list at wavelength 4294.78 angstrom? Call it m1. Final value 5.252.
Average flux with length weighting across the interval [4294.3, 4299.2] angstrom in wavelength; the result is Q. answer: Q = 5.15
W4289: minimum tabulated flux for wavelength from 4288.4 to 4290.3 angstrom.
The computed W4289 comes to 2.966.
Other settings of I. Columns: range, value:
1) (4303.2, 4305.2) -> 4.36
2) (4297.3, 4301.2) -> 3.884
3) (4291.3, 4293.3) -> 4.289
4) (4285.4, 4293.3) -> 2.957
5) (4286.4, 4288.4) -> 4.313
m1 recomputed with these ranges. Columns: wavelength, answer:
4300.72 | 3.884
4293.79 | 5.834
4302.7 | 4.588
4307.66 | 5.541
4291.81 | 4.289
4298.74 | 4.515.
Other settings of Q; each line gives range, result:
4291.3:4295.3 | 5.27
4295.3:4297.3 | 5.3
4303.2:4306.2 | 4.45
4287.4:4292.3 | 3.68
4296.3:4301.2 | 4.63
